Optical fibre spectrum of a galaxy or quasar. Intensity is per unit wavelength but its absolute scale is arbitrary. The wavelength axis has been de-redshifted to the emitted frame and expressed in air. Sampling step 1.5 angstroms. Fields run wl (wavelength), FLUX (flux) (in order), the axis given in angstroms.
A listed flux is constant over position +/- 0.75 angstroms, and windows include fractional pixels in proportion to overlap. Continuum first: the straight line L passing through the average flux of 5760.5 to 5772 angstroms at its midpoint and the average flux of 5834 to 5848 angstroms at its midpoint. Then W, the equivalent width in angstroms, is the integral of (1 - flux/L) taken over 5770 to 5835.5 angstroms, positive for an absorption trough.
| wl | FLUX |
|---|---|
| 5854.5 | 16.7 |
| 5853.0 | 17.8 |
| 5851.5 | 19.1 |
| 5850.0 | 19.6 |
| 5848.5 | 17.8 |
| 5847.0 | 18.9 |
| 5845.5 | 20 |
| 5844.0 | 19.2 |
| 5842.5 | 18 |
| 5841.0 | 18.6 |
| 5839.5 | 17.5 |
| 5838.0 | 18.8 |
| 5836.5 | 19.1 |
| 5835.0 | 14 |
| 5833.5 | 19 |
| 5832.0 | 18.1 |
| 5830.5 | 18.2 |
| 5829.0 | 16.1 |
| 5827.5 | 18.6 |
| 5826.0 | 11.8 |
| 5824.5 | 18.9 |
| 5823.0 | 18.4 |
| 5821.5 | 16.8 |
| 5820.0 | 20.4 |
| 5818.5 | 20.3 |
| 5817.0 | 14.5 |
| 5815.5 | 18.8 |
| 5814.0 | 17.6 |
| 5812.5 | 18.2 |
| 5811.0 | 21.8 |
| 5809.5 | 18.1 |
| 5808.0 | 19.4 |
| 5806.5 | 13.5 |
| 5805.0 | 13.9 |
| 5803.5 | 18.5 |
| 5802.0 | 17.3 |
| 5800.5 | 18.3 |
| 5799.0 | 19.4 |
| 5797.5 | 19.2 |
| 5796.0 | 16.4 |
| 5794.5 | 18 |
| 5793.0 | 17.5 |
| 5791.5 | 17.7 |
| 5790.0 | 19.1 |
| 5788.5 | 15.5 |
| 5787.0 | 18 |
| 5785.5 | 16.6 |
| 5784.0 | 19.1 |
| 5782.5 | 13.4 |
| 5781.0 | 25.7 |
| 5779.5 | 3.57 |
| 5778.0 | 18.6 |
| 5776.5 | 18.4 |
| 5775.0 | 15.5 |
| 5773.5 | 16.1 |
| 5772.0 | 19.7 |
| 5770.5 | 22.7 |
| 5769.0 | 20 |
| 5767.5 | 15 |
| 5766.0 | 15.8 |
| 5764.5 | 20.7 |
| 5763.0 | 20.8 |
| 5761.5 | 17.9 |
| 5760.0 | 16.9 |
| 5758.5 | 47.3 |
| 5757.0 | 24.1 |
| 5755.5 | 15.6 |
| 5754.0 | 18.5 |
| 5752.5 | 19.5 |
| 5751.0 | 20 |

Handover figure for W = 3.9 angstroms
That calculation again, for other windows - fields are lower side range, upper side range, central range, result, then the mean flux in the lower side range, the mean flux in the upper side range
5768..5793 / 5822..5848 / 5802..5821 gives -0.2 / 17.5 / 17.8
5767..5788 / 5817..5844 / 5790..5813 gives -0.4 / 17.3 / 17.7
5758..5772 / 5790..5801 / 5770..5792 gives 2.7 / 21.3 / 18.1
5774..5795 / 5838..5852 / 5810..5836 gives 0.4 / 16.9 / 18.7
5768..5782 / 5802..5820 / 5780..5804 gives -0.3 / 17.7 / 17.8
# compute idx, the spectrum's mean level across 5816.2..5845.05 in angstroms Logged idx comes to 17.7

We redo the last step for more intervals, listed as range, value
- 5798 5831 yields 17.7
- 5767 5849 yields 17.7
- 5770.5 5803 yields 17.4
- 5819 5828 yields 17.5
